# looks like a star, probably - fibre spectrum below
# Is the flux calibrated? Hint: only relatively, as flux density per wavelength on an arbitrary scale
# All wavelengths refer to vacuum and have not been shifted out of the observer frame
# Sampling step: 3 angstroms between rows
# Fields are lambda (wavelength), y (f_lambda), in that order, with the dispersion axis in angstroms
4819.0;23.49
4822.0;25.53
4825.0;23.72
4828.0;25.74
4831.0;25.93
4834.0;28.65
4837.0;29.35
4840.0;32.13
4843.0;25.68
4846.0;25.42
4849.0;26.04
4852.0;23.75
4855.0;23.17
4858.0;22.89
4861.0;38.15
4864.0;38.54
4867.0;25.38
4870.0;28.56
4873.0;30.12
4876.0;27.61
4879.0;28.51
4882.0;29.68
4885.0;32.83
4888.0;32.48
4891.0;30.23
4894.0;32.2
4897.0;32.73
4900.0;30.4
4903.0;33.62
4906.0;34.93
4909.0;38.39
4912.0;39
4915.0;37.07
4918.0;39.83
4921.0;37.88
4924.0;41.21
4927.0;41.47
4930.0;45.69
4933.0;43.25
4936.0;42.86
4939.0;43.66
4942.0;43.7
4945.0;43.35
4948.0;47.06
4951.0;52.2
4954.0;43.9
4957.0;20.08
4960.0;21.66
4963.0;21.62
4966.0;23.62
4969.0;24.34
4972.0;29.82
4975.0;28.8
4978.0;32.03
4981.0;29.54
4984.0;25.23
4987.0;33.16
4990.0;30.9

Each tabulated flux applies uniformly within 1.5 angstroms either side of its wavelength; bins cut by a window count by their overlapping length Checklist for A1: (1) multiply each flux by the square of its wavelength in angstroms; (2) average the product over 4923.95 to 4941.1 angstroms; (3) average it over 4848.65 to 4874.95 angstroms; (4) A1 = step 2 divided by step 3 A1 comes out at 1.55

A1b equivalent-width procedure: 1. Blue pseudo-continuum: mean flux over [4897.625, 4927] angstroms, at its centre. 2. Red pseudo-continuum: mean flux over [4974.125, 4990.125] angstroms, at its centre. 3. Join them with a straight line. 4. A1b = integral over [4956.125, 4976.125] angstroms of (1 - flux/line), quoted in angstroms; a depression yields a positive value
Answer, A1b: 4.5 angstroms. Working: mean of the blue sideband 37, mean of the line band 24.3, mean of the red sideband 29.9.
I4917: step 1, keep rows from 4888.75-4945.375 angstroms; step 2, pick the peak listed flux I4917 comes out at 45.69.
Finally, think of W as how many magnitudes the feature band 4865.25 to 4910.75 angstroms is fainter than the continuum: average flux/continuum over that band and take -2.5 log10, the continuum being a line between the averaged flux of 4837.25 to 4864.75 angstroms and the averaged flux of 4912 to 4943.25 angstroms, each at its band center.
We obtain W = 0.11 mag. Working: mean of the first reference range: 28.2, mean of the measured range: 31.3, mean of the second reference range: 41.5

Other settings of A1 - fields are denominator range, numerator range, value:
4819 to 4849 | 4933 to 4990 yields 1.34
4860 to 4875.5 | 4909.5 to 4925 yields 1.25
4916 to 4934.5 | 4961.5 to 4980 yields 0.66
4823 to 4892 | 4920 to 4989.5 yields 1.29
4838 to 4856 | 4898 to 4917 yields 1.39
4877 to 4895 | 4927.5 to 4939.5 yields 1.44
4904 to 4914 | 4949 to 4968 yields 0.84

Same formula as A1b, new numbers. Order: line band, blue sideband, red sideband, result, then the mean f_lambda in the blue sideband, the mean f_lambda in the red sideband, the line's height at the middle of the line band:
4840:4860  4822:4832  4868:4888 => 1.3 angstroms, 25.1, 29.7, 27.2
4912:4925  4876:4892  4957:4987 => -4.5 angstroms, 30.5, 26.3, 28.8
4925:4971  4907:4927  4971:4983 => -3.5 angstroms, 39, 29.9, 34.3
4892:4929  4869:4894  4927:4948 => 0.7 angstroms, 30.2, 43.8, 37.2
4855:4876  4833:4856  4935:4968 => -0.9 angstroms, 26.8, 36.4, 28.7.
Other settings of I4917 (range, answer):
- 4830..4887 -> 38.54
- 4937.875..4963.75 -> 52.2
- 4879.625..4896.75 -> 32.83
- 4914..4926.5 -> 41.21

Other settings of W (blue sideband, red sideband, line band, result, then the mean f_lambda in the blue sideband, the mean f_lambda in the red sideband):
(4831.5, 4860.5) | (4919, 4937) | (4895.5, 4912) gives 0.09 mag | 26.7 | 42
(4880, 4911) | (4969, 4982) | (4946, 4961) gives -0.23 mag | 32.8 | 29.4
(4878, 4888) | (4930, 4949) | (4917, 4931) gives -0.02 mag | 30.8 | 44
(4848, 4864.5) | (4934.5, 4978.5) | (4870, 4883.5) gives 0.02 mag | 28.2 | 34.6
